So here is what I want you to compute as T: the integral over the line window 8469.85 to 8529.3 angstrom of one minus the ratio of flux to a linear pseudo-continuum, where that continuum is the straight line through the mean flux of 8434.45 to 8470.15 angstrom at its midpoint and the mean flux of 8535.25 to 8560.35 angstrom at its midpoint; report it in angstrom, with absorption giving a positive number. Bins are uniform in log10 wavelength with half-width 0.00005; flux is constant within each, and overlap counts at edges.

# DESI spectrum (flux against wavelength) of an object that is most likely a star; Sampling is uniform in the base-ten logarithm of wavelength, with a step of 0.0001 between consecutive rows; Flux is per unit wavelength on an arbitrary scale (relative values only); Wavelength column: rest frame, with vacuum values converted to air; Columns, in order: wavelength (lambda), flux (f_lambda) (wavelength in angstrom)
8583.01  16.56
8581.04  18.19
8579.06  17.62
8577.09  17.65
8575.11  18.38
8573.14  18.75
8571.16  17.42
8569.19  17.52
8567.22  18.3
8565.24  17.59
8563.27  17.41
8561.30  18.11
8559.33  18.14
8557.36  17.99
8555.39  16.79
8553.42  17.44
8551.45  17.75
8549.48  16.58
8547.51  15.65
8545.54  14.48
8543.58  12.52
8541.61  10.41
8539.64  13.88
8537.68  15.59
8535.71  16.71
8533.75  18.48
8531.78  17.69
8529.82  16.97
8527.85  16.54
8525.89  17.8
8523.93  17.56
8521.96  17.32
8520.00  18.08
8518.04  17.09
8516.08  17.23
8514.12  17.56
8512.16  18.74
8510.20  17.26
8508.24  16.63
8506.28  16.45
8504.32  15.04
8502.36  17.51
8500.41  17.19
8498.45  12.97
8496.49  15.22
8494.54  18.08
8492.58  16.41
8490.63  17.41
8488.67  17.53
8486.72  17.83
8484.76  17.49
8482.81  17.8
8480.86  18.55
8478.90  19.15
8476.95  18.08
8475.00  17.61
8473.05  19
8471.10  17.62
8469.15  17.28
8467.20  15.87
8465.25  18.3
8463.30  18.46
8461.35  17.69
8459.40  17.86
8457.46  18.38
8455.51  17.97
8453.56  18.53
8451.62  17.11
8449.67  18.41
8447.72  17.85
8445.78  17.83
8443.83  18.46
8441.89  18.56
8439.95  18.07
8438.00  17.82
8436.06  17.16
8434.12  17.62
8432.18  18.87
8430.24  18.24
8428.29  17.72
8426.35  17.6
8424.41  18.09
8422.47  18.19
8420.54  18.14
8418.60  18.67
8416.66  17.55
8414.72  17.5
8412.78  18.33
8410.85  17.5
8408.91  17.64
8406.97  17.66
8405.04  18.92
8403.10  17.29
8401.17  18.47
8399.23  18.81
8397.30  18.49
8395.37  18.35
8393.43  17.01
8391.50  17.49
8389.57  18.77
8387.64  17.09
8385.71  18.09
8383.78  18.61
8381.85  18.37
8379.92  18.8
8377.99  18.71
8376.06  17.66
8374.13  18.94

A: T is -1.8 angstrom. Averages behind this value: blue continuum 17.9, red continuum 15.7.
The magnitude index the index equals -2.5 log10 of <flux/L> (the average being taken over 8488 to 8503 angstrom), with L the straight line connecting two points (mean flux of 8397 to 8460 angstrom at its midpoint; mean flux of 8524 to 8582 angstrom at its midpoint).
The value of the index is 0.06 mag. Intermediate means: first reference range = 18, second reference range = 16.9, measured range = 16.5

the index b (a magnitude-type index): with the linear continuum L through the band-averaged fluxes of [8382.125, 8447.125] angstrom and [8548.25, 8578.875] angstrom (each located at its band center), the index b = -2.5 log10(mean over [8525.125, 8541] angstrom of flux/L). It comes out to 0.08 mag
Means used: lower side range 18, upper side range 17.7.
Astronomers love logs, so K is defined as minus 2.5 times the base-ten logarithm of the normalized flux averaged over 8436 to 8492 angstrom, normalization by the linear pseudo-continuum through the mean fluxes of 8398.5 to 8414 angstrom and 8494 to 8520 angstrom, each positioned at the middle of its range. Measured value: -0.04 mag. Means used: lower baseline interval 18.1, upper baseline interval 16.7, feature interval 17.9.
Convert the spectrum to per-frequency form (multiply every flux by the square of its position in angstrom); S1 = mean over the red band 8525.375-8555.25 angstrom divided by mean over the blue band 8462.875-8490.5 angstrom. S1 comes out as 0.90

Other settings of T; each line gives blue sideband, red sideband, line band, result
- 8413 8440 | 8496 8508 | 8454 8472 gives -0.9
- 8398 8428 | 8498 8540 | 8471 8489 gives -0.8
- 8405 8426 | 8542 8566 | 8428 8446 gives -0.3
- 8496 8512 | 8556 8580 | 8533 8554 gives 2.3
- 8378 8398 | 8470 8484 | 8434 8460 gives 0.3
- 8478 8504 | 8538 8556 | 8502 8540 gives -2.5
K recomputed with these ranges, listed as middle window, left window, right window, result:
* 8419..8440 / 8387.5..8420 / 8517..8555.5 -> -0.019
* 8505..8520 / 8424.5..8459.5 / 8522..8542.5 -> -0.043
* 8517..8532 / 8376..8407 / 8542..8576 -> -0.008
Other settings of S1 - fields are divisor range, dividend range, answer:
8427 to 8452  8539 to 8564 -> 0.91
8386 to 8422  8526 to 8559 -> 0.92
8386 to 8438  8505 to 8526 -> 0.99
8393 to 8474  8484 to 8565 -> 0.95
